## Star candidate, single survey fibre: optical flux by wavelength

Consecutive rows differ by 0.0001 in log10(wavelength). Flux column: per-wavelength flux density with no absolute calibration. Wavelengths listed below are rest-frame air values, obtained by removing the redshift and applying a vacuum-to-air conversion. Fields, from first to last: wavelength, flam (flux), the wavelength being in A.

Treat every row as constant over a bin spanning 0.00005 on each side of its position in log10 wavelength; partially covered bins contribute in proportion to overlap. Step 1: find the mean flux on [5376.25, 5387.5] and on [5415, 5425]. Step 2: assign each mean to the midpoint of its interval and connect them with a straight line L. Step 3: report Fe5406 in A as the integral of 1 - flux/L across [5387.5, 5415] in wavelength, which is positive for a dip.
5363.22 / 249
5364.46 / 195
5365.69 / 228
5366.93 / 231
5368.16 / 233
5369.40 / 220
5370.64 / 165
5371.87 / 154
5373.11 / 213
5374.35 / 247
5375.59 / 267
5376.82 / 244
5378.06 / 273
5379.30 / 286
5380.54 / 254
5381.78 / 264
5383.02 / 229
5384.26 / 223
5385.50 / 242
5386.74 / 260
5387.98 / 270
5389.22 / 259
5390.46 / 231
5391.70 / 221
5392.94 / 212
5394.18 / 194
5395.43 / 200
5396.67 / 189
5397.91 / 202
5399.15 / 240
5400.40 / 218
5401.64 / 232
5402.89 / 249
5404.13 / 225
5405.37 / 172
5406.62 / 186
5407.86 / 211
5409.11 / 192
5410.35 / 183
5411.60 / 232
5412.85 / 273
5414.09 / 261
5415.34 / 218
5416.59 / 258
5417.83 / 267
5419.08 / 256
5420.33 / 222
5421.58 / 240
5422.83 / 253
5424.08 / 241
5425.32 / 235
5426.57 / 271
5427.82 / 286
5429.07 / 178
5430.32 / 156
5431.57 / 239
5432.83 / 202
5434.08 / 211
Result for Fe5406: 3.2 A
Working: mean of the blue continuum 253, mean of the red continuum 245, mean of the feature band 220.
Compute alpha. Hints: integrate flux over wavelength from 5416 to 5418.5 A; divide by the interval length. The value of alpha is 263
